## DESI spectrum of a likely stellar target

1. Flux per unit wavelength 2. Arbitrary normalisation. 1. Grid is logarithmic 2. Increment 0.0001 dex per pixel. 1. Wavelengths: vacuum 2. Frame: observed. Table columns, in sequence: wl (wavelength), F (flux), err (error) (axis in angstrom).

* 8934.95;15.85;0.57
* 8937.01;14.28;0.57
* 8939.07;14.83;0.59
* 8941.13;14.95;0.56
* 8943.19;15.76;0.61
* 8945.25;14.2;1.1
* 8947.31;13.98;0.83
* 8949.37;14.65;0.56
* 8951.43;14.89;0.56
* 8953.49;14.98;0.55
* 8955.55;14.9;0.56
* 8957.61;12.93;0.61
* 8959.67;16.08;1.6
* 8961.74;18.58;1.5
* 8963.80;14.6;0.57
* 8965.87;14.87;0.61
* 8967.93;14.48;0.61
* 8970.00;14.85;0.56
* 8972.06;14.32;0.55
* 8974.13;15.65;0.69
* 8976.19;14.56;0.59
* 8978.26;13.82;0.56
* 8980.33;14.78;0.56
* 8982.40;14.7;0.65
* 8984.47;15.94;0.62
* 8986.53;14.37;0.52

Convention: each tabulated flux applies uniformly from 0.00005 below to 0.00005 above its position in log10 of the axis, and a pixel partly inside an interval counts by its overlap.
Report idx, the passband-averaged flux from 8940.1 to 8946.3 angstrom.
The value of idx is 15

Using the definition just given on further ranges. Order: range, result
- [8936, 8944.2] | 14.9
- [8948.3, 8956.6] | 14.9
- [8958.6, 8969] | 15.7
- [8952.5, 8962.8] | 15.5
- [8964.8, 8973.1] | 14.6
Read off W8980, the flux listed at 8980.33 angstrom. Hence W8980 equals 14.78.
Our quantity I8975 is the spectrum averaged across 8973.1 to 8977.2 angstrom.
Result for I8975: 15.1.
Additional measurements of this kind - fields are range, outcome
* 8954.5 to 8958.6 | 13.9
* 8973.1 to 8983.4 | 14.7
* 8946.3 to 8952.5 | 14.5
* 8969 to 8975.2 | 15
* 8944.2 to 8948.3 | 14.1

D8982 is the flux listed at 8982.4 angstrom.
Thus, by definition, 14.7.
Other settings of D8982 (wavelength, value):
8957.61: 12.93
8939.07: 14.83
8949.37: 14.65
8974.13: 15.65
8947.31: 13.98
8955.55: 14.9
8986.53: 14.37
